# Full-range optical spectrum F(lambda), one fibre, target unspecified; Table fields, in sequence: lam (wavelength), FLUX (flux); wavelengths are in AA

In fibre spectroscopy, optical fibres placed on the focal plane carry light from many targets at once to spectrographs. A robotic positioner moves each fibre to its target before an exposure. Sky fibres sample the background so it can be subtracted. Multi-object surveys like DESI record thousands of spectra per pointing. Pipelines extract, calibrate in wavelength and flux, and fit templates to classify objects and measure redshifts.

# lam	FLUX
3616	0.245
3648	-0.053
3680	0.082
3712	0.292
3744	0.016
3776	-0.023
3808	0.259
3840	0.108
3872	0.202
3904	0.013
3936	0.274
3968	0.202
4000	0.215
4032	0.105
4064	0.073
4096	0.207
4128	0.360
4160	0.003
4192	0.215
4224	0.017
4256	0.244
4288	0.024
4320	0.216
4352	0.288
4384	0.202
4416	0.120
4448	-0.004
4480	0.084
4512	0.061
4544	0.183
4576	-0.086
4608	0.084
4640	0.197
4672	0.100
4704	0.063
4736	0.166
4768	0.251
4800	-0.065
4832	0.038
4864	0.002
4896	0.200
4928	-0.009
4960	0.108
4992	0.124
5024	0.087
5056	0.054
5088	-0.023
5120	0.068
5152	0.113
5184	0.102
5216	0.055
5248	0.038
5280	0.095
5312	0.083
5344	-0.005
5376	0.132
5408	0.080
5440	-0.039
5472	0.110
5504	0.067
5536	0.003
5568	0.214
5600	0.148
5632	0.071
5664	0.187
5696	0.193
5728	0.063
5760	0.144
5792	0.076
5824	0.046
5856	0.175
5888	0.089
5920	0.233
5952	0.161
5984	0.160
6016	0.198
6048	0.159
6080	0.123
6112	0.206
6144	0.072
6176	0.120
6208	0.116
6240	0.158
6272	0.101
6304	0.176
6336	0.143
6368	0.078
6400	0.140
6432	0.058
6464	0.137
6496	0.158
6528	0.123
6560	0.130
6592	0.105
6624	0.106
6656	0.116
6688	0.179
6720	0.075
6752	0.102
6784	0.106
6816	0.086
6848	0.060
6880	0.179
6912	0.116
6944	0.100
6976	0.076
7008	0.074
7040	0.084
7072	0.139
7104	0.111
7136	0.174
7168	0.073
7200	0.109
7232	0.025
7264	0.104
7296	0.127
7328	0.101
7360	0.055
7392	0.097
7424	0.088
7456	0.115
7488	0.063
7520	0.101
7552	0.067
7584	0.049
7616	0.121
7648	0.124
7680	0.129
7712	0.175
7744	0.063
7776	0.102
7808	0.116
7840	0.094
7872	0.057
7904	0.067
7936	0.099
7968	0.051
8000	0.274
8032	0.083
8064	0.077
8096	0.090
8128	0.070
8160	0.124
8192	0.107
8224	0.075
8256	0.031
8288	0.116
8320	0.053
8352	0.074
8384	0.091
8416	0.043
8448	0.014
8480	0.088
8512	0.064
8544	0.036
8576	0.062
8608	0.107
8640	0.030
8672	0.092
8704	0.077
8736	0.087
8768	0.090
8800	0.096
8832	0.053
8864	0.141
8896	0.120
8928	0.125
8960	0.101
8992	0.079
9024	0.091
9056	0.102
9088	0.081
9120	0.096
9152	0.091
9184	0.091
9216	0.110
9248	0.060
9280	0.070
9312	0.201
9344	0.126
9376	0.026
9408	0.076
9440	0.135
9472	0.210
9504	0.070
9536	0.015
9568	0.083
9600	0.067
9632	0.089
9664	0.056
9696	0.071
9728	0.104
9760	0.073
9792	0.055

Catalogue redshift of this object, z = 0.22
